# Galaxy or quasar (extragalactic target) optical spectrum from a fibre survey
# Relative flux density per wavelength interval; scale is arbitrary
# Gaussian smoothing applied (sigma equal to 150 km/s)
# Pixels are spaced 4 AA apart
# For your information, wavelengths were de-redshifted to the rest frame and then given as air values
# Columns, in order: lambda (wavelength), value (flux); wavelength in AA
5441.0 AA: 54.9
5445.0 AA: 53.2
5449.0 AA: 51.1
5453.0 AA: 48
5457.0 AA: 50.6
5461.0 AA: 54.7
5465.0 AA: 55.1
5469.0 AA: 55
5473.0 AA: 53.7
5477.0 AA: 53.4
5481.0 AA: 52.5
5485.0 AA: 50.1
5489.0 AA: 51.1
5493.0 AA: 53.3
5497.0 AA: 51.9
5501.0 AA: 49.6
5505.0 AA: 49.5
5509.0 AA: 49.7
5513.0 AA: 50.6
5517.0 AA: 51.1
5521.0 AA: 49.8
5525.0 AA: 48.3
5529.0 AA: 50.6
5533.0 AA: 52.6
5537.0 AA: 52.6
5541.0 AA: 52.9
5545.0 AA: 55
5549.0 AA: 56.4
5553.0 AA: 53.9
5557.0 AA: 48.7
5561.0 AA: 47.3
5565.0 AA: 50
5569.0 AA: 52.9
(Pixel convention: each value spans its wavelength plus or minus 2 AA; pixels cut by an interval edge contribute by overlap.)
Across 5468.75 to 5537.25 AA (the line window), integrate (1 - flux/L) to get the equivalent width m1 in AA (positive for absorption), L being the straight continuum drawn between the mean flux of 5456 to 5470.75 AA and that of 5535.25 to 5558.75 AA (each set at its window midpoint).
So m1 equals 3.1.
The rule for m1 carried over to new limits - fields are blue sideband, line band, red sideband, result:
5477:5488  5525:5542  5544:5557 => 0.6 AA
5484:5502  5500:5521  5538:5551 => 0.9 AA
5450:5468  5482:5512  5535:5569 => 0.8 AA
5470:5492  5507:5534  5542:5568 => 0.9 AA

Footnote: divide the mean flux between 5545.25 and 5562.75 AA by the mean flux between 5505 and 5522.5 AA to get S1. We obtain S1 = 1.03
